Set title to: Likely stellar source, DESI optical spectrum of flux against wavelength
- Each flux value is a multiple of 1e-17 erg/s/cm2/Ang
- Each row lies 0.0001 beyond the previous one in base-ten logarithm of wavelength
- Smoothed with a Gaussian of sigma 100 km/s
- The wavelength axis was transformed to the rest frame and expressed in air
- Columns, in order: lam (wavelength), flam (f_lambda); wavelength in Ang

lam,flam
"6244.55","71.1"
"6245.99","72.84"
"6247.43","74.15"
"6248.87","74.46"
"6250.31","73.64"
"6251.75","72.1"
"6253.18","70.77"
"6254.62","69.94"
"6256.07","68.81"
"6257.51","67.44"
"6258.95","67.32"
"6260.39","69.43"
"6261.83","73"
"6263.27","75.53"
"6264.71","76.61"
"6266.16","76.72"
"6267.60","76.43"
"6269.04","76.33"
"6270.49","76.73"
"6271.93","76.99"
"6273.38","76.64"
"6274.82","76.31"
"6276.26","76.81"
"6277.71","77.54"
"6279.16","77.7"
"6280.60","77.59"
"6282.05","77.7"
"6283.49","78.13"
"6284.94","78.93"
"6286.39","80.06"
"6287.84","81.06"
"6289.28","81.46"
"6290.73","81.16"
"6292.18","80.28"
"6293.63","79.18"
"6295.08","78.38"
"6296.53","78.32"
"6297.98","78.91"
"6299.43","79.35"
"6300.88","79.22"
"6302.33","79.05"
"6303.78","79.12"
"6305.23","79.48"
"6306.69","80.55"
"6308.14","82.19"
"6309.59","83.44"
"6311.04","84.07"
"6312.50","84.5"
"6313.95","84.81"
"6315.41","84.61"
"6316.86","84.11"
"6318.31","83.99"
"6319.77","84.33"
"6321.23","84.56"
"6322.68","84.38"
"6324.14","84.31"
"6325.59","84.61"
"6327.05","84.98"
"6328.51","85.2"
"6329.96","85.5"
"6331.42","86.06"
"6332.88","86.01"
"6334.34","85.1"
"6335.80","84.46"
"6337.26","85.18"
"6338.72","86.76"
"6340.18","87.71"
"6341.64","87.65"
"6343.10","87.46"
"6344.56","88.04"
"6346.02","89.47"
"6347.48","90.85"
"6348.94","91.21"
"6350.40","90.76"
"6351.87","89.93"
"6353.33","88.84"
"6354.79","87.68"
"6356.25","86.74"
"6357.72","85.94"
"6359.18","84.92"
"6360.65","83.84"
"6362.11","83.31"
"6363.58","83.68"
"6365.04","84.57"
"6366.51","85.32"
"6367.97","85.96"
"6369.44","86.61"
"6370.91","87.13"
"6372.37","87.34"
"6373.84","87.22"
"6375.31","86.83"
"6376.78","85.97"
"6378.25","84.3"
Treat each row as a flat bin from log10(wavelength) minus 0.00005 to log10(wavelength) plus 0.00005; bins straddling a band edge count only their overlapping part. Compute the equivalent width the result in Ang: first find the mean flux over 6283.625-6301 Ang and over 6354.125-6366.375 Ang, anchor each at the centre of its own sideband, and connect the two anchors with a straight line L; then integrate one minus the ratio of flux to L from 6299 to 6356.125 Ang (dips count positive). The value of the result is -1.9 Ang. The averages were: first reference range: 79.6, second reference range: 85.1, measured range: 85.2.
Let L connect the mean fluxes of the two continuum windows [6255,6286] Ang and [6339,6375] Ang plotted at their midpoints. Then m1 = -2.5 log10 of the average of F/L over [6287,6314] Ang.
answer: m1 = -0.02 mag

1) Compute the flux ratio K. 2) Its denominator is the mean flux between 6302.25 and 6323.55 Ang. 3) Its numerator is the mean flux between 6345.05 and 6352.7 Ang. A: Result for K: 1.09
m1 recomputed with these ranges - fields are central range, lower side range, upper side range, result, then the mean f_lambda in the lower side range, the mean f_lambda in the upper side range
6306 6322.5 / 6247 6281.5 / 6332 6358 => -0.02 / 74.1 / 87.8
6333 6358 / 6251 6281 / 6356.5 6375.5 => -0.06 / 74.1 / 85.6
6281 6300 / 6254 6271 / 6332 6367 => -0.03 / 72.8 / 86.9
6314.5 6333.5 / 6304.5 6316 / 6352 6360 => -0.01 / 82.9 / 87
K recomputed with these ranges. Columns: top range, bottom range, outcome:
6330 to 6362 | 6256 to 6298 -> 1.14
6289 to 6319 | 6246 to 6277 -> 1.10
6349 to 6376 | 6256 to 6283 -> 1.15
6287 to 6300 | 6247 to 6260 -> 1.13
